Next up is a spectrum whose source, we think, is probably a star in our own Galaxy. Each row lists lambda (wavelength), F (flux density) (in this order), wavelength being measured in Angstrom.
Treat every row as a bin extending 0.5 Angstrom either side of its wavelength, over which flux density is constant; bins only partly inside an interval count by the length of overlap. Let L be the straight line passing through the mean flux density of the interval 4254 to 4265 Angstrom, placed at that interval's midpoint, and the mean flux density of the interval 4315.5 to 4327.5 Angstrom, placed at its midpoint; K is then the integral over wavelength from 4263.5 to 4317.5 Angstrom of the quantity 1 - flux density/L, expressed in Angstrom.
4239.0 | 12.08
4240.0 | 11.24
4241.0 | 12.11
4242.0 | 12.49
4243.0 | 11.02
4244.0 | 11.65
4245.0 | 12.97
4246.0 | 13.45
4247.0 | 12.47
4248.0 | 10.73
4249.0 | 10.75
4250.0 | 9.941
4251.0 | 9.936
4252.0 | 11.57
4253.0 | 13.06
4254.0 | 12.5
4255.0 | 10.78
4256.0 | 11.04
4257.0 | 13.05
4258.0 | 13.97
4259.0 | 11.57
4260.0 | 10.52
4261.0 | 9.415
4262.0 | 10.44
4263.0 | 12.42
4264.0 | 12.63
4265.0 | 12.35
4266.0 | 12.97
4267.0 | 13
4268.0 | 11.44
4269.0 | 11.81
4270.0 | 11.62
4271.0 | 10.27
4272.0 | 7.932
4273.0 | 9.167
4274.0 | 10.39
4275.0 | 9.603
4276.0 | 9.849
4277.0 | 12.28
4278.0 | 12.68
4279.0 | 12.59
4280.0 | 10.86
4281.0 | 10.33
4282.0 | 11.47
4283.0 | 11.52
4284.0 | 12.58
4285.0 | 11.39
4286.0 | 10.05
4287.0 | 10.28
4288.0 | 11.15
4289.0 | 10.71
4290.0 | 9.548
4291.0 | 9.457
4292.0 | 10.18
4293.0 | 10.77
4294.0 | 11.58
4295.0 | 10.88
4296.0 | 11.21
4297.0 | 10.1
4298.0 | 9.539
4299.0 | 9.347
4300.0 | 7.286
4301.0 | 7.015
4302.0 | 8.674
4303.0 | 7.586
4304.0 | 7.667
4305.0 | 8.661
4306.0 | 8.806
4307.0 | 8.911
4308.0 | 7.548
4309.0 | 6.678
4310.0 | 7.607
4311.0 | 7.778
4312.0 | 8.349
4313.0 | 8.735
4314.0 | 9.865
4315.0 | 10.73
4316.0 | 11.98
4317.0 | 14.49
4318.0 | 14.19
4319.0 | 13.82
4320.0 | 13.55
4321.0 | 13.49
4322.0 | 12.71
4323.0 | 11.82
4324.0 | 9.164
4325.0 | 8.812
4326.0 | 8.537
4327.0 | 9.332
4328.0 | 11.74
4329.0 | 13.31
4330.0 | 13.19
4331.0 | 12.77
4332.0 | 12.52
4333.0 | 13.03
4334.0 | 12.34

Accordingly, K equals 7.0 Angstrom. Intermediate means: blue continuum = 11.7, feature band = 10.2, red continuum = 11.8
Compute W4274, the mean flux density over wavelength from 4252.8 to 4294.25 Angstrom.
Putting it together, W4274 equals 11.2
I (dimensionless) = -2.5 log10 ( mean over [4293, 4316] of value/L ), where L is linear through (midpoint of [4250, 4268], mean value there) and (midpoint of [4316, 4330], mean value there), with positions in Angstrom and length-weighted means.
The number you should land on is 0.31 mag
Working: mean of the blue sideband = 11.8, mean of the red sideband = 12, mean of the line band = 8.95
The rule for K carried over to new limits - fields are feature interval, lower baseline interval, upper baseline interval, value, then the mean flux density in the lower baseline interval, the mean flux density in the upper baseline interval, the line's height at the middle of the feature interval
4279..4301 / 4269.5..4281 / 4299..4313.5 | -2.49 Angstrom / 10.6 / 8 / 9.39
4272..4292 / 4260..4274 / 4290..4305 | -0.97 Angstrom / 11.1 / 9.36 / 10.3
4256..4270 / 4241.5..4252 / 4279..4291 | -0.81 Angstrom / 11.5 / 10.9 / 11.3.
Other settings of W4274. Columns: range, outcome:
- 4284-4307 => 9.68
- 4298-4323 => 9.85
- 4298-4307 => 8.25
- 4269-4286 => 10.9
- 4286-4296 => 10.5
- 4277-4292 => 11.1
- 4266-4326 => 10.4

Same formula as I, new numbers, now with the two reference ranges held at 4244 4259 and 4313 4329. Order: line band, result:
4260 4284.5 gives 0.05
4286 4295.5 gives 0.12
